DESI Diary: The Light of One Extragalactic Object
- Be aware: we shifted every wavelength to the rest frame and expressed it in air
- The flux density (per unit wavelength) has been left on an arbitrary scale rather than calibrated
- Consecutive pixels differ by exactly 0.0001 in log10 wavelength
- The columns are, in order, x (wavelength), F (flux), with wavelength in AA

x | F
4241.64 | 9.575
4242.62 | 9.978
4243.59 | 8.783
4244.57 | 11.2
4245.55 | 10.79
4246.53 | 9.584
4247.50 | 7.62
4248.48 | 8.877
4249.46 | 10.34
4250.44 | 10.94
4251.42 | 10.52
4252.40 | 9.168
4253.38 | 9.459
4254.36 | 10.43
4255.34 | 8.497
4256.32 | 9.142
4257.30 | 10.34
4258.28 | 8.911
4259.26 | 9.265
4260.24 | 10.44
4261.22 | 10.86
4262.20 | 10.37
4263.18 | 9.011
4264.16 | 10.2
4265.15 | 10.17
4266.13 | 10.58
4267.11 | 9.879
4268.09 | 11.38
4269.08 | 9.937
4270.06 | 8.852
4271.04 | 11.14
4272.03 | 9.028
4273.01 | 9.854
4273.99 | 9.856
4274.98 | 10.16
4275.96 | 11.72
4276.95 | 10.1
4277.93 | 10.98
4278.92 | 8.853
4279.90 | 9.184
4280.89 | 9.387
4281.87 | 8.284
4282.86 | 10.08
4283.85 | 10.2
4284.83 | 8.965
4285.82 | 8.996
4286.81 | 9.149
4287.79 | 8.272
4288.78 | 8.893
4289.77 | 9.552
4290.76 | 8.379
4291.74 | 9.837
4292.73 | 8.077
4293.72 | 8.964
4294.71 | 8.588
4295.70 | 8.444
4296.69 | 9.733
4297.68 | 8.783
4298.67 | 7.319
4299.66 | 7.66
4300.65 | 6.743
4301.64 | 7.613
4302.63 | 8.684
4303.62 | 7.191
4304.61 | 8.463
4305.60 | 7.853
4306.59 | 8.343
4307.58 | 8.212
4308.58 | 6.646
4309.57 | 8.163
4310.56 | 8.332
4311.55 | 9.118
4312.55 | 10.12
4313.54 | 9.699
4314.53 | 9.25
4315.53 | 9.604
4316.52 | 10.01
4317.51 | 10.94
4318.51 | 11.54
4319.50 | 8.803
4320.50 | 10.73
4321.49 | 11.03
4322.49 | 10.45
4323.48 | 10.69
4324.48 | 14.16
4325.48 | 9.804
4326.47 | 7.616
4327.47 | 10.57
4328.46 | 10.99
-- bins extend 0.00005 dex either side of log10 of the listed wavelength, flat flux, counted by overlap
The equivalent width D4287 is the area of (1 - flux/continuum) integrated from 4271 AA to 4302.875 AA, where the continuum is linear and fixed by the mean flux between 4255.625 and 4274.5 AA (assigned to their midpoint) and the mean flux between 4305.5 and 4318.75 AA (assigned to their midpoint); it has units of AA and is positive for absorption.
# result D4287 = 1.5 AA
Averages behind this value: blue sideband 9.94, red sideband 9.12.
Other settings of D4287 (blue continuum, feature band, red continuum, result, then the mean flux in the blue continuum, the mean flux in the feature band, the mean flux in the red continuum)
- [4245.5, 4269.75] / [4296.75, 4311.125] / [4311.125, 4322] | 3.0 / 9.84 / 7.92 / 10.1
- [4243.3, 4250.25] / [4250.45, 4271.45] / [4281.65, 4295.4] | -1.1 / 9.67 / 9.95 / 9.02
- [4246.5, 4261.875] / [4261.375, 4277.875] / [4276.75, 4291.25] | -1.3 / 9.66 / 10.2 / 9.27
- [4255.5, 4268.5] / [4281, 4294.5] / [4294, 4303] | -0.5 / 10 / 9.05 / 8.18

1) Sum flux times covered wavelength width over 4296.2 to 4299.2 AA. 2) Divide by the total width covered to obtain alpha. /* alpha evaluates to 8.6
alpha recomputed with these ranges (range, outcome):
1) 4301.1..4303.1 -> 8.11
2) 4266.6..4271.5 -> 10.2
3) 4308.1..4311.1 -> 7.76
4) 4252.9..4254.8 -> 9.93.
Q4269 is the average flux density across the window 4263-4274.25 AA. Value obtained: 10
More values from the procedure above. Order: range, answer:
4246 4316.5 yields 9.26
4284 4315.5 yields 8.55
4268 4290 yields 9.66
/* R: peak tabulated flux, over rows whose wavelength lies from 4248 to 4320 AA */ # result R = 11.72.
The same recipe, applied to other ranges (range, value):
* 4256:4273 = 11.38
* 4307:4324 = 11.54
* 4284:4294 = 9.837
